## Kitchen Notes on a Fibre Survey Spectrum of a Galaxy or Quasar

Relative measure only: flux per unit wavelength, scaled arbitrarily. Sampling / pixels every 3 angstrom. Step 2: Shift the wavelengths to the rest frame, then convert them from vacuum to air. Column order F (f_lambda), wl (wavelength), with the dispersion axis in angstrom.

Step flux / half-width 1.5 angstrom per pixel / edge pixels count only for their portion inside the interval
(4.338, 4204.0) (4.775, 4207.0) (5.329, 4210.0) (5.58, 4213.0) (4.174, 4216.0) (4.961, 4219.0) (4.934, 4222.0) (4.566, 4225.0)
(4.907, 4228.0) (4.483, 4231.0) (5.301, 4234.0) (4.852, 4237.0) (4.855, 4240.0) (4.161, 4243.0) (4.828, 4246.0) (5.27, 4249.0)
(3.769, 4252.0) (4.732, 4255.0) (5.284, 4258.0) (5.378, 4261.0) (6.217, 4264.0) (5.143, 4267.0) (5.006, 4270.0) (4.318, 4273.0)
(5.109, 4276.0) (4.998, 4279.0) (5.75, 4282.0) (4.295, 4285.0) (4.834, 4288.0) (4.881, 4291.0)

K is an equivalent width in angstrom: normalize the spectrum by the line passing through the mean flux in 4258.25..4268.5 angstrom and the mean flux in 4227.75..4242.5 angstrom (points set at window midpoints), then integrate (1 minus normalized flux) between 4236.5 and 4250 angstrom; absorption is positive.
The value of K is 0.7 angstrom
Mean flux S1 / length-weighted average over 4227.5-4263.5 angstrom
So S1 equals 4.85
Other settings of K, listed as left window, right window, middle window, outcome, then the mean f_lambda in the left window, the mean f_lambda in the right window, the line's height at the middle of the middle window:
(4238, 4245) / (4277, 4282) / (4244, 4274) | -0.8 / 4.56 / 5.23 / 4.87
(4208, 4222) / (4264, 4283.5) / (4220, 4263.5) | 1.9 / 4.99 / 5.14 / 5.06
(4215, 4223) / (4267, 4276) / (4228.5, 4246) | 0.0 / 4.71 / 4.82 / 4.74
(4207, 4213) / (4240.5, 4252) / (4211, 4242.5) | 0.7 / 5.25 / 4.63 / 4.97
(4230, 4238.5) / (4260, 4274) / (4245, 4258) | 0.9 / 4.9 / 5.24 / 5.08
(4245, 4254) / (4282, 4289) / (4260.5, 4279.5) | -1.8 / 4.62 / 4.8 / 4.72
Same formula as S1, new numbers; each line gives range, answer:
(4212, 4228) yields 4.83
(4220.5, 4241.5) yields 4.84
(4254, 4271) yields 5.32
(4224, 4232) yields 4.67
